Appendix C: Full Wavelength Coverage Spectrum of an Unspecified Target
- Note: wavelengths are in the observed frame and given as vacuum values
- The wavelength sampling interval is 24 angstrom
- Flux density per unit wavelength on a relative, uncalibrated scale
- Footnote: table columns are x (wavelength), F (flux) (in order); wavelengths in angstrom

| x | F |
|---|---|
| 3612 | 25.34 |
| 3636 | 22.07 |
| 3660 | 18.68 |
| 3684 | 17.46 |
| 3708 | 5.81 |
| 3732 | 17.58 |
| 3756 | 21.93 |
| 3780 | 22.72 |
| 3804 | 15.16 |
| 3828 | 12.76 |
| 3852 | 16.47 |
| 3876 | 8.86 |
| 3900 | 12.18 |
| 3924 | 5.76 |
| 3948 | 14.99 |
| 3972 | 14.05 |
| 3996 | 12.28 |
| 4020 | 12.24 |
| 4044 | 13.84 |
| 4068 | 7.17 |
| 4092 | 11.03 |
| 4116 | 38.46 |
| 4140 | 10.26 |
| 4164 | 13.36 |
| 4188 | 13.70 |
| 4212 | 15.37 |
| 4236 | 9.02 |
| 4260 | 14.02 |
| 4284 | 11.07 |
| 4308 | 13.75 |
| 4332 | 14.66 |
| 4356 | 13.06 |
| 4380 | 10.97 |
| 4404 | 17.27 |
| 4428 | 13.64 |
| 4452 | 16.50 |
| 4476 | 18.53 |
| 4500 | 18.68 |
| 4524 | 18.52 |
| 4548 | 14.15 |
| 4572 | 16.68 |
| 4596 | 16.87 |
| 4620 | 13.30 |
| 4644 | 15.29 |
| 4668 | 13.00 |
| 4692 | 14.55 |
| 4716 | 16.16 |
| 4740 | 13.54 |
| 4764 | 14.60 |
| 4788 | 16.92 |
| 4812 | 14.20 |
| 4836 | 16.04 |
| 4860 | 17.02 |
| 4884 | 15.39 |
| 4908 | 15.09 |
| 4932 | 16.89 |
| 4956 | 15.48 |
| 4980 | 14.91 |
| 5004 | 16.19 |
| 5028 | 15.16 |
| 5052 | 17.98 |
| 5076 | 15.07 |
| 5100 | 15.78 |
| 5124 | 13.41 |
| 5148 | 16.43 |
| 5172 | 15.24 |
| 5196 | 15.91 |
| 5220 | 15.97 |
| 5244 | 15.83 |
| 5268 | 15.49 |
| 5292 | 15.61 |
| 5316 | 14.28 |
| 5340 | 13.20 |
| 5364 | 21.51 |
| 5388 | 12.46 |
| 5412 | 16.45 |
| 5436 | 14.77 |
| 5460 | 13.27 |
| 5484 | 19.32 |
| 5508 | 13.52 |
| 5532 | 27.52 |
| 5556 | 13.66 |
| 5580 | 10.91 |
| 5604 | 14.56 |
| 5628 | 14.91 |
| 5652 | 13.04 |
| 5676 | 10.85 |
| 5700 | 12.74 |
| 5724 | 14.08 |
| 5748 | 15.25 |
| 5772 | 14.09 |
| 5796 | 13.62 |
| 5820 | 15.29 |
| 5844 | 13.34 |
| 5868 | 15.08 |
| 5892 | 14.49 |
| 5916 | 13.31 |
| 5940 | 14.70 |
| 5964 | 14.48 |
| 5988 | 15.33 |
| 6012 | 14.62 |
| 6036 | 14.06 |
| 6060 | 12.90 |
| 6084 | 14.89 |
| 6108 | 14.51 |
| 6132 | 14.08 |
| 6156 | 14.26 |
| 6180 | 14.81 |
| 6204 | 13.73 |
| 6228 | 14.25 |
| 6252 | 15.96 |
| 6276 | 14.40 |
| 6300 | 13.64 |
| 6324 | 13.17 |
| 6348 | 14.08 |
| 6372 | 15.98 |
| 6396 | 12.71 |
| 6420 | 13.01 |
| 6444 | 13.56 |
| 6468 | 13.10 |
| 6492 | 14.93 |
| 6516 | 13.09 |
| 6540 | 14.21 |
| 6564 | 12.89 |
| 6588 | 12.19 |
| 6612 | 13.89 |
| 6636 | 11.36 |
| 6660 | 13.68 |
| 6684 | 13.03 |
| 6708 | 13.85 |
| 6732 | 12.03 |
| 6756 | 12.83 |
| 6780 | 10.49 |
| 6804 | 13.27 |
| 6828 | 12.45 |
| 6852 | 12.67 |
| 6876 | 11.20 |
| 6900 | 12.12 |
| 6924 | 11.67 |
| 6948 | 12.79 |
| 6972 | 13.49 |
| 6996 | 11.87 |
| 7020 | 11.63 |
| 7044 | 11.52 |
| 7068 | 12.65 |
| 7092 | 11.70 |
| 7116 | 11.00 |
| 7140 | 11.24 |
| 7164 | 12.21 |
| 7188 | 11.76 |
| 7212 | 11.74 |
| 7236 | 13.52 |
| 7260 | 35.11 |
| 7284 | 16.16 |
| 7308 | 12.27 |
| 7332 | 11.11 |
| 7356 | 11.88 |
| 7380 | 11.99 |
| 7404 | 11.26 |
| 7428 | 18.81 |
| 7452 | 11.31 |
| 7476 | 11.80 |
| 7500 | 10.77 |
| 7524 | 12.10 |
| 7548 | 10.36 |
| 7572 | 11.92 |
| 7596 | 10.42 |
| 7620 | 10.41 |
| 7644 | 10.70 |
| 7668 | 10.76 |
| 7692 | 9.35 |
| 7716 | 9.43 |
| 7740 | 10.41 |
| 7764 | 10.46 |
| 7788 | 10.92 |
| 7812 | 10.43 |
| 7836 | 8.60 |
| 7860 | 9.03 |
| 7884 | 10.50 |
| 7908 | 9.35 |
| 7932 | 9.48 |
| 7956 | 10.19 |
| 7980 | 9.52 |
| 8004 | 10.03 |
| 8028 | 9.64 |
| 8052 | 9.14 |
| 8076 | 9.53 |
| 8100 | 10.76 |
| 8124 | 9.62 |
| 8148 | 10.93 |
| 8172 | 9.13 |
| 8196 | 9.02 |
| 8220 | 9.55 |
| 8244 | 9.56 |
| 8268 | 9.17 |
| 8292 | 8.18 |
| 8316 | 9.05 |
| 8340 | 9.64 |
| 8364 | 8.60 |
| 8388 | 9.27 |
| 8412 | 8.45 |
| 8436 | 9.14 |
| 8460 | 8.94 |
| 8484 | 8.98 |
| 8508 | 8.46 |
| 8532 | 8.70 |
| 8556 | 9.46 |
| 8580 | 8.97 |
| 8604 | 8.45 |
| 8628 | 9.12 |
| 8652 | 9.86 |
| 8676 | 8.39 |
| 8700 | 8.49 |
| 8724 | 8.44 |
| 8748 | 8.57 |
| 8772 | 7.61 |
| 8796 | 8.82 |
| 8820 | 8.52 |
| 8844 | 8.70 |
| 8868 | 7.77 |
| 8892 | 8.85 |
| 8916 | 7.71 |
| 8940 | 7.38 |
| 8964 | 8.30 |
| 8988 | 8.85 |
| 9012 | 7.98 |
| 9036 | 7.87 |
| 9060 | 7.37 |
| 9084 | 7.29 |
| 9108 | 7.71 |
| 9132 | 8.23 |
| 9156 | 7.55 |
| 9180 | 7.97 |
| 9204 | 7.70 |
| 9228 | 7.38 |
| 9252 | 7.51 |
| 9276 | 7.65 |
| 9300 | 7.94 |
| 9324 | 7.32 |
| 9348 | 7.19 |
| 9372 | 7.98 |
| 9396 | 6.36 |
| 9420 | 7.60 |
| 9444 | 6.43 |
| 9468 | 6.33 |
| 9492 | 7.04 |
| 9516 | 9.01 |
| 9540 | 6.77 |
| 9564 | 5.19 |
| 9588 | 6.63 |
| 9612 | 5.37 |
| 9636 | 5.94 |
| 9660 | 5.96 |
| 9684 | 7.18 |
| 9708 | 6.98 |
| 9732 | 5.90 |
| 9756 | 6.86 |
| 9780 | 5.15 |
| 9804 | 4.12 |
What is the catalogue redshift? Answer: 0.105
